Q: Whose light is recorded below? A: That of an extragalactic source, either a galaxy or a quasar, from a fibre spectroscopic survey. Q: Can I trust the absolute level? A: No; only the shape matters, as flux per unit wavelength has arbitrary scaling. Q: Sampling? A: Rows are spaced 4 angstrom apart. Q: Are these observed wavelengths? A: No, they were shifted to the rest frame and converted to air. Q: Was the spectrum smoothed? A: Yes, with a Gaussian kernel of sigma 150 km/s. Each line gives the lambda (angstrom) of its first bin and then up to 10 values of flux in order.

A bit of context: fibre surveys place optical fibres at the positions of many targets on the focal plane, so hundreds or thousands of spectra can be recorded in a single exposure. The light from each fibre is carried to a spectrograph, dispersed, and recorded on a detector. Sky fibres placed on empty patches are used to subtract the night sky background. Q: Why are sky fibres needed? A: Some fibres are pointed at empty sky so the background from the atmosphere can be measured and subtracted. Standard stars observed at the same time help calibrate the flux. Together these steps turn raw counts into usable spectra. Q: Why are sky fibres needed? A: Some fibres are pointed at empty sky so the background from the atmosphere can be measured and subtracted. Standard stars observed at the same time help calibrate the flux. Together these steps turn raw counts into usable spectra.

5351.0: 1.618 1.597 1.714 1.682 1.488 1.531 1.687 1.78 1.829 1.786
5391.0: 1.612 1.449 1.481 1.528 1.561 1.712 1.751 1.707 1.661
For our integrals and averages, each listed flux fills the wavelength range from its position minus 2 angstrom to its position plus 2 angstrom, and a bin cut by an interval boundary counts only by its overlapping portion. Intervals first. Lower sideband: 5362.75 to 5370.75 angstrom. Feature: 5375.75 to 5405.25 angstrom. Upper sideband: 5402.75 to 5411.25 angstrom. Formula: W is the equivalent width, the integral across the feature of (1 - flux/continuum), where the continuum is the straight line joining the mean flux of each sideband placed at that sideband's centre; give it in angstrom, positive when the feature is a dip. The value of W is -1.2 angstrom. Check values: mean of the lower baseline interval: 1.55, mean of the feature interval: 1.64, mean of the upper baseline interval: 1.59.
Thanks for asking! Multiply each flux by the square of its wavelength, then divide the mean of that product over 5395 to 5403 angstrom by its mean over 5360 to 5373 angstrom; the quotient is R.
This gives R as 0.95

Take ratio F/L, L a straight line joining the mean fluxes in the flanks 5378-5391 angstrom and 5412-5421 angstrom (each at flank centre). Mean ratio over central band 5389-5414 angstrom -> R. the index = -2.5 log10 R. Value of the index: 0.12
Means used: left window 1.77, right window 1.73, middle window 1.56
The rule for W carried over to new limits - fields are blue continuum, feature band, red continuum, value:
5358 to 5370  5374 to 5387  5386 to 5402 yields -1.5 angstrom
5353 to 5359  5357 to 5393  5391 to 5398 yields -2.6 angstrom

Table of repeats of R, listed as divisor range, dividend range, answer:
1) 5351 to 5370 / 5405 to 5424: 1.06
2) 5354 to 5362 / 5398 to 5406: 0.92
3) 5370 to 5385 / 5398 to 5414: 0.93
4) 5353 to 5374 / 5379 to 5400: 1.04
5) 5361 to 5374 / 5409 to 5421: 1.11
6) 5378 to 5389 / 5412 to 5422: 0.97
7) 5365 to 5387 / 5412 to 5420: 1.05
